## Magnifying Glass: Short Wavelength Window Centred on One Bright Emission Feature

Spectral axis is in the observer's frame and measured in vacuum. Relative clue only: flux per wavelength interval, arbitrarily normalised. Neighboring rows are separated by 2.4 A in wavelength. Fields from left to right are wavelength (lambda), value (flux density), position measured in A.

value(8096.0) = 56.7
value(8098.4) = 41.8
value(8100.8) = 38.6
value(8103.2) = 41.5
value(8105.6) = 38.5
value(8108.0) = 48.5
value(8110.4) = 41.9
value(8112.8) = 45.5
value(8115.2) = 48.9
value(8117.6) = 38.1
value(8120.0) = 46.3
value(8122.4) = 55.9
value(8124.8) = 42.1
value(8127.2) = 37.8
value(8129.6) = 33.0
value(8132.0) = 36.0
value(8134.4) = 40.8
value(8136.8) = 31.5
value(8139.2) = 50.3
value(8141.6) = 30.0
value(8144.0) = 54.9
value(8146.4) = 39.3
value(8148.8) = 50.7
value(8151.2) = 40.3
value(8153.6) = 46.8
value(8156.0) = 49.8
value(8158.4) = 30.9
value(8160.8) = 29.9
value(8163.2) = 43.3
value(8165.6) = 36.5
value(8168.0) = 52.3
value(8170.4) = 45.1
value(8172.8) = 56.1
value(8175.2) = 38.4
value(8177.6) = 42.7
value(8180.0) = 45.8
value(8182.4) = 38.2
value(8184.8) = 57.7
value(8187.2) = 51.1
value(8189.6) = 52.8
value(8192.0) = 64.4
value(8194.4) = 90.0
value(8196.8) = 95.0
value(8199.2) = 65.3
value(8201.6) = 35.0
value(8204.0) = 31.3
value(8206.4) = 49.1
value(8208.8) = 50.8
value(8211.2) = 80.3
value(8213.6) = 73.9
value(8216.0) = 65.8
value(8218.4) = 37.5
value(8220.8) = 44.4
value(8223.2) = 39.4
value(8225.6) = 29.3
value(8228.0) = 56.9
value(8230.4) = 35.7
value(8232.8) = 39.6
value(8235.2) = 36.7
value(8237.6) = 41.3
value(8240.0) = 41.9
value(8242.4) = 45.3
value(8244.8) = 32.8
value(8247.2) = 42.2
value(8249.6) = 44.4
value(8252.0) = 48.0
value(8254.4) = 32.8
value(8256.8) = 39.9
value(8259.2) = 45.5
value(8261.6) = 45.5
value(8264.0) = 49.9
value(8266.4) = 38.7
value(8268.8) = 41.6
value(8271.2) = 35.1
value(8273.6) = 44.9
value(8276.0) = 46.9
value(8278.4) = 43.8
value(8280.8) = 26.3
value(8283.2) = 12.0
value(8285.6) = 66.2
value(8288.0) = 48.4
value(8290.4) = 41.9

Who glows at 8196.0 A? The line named [S II]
